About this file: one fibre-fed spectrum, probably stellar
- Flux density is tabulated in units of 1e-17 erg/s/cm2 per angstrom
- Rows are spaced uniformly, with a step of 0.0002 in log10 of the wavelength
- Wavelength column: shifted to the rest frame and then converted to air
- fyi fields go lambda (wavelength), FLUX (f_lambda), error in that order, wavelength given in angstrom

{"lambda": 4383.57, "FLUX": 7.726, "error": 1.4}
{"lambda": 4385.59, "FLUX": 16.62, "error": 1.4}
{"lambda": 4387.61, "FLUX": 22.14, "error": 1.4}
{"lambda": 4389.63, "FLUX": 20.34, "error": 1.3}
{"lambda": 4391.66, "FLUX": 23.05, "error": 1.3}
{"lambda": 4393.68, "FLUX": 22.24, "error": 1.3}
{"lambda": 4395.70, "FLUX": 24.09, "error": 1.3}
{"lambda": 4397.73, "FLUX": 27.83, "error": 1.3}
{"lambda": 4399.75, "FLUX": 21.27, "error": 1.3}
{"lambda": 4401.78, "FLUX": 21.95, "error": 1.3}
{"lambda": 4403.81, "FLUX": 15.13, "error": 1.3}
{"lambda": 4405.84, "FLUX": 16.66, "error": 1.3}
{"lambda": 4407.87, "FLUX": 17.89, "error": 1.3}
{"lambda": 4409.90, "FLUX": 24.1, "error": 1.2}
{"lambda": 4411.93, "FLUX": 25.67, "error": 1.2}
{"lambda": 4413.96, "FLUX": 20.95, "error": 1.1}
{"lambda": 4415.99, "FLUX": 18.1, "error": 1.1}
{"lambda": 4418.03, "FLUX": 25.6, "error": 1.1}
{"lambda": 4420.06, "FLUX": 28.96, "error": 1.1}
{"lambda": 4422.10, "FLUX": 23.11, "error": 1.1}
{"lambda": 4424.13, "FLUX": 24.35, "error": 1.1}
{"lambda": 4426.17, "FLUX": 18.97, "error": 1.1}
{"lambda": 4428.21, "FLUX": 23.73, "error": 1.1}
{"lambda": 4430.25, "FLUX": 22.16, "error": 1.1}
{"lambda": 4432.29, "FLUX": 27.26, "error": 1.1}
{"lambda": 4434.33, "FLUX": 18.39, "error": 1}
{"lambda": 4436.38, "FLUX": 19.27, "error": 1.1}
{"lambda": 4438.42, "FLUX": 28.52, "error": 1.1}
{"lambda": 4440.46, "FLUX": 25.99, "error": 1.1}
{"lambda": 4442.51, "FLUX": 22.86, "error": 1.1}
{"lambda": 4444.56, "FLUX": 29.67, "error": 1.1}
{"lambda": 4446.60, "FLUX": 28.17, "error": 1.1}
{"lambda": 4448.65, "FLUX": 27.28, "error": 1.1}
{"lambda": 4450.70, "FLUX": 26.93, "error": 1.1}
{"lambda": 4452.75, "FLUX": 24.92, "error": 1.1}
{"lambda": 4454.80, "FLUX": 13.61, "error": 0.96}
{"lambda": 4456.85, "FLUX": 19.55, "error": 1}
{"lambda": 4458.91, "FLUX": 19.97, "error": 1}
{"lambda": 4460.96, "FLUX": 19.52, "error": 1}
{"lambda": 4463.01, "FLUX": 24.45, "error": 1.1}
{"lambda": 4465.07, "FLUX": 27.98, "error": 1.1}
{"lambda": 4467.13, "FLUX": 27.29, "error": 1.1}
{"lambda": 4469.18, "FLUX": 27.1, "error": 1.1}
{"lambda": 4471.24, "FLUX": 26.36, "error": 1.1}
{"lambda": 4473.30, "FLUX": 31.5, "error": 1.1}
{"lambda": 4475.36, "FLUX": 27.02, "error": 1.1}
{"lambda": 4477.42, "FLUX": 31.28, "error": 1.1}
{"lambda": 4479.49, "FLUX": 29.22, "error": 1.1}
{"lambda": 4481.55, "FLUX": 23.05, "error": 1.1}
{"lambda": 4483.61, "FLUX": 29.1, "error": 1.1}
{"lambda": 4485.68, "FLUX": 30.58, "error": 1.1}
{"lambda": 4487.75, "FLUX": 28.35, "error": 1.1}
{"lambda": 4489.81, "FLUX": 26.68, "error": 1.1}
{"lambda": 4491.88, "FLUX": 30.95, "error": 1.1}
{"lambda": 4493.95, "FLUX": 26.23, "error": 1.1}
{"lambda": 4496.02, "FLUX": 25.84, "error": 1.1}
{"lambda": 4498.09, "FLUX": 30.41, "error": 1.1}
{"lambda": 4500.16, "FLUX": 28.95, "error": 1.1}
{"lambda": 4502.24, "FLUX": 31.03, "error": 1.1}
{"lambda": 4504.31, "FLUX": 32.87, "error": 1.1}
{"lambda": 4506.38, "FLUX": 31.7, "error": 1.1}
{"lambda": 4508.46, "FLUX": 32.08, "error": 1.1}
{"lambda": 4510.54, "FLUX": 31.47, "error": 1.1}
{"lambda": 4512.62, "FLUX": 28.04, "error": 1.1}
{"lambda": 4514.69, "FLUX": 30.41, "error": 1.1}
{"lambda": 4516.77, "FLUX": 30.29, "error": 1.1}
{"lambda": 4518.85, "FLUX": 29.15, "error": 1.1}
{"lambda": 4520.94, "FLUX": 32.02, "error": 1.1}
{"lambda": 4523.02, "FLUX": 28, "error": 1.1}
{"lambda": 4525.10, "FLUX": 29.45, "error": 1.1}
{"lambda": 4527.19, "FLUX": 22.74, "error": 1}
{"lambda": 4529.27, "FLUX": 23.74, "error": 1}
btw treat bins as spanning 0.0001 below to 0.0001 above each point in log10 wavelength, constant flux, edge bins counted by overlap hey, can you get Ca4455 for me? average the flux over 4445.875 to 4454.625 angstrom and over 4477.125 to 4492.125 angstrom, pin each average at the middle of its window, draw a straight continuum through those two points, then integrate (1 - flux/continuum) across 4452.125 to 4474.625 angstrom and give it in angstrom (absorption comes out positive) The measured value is 2.37 angstrom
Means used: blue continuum 25.5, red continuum 28.4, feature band 23.9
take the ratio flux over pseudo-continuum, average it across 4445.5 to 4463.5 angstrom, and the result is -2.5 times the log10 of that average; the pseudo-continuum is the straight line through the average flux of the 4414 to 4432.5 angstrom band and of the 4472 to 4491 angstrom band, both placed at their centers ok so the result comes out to 0.15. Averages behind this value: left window 23.3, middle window 22.7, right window 28.5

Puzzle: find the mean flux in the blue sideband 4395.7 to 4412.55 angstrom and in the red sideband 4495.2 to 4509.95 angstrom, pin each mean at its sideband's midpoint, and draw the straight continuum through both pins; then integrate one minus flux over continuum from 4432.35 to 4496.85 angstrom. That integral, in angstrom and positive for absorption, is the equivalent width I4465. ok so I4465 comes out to 2.93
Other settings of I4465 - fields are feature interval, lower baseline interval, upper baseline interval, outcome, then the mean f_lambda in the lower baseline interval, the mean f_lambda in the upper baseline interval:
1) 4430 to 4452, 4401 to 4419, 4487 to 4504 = -1.5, 20.6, 28.8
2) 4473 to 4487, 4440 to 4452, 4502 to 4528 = -0.2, 26.8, 30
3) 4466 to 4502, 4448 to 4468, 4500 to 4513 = -1.3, 23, 31.1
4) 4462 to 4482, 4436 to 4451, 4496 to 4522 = 0.4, 26.3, 30.5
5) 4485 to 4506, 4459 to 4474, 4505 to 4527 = -0.7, 25.8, 30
